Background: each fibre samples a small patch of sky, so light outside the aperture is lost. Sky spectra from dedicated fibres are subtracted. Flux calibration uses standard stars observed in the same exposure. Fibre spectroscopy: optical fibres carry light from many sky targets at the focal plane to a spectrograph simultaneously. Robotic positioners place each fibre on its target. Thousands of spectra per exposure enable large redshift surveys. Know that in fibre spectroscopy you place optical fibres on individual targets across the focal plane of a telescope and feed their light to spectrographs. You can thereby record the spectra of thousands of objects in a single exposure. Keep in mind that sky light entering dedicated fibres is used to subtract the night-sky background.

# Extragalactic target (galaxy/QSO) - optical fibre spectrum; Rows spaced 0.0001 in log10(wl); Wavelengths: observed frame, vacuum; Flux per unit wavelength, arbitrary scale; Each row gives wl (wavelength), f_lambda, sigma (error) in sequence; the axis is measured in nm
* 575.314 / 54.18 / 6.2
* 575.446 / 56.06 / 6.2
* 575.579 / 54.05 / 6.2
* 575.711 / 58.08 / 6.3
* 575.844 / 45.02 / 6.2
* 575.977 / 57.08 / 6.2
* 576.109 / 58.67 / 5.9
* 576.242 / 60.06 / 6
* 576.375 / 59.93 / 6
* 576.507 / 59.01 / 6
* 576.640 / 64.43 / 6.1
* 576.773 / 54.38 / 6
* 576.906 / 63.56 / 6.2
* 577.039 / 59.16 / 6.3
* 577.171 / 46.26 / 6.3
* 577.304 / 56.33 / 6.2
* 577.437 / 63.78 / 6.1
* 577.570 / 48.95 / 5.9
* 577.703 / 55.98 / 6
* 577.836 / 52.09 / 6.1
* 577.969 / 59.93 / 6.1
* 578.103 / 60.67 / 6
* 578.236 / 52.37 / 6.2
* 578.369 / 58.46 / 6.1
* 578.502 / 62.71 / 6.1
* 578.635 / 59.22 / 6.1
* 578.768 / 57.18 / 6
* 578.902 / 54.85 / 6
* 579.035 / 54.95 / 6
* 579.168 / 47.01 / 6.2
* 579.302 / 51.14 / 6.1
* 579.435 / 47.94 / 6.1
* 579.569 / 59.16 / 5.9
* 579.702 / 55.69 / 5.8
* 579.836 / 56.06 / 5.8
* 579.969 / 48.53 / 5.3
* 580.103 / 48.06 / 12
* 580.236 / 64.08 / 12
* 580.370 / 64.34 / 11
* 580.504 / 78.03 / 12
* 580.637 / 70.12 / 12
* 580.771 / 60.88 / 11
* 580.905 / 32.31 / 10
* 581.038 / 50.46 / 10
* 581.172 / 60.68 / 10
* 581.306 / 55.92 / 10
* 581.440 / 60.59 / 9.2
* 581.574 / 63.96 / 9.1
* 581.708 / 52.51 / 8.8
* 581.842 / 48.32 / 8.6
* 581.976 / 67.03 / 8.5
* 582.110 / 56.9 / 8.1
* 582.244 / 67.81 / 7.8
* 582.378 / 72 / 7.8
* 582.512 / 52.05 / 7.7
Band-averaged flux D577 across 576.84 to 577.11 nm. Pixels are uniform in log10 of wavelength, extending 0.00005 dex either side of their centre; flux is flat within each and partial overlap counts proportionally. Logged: 61.2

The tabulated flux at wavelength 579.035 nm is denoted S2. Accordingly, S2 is 54.95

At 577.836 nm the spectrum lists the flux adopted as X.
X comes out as 52.09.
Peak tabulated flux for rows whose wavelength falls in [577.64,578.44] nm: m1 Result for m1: 60.67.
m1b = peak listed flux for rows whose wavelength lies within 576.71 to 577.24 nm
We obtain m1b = 63.56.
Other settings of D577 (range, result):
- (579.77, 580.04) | 52.2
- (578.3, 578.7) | 60.2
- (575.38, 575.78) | 56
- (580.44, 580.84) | 69.5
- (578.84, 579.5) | 51.2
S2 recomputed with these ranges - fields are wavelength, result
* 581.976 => 67.03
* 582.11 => 56.9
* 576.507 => 59.01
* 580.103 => 48.06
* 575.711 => 58.08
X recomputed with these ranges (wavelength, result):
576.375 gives 59.93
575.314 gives 54.18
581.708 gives 52.51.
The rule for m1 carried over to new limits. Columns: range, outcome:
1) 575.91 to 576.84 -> 64.43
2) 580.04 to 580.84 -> 78.03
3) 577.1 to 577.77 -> 63.78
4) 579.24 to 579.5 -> 51.14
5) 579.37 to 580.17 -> 59.16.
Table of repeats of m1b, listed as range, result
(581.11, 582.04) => 67.03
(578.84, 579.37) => 54.95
